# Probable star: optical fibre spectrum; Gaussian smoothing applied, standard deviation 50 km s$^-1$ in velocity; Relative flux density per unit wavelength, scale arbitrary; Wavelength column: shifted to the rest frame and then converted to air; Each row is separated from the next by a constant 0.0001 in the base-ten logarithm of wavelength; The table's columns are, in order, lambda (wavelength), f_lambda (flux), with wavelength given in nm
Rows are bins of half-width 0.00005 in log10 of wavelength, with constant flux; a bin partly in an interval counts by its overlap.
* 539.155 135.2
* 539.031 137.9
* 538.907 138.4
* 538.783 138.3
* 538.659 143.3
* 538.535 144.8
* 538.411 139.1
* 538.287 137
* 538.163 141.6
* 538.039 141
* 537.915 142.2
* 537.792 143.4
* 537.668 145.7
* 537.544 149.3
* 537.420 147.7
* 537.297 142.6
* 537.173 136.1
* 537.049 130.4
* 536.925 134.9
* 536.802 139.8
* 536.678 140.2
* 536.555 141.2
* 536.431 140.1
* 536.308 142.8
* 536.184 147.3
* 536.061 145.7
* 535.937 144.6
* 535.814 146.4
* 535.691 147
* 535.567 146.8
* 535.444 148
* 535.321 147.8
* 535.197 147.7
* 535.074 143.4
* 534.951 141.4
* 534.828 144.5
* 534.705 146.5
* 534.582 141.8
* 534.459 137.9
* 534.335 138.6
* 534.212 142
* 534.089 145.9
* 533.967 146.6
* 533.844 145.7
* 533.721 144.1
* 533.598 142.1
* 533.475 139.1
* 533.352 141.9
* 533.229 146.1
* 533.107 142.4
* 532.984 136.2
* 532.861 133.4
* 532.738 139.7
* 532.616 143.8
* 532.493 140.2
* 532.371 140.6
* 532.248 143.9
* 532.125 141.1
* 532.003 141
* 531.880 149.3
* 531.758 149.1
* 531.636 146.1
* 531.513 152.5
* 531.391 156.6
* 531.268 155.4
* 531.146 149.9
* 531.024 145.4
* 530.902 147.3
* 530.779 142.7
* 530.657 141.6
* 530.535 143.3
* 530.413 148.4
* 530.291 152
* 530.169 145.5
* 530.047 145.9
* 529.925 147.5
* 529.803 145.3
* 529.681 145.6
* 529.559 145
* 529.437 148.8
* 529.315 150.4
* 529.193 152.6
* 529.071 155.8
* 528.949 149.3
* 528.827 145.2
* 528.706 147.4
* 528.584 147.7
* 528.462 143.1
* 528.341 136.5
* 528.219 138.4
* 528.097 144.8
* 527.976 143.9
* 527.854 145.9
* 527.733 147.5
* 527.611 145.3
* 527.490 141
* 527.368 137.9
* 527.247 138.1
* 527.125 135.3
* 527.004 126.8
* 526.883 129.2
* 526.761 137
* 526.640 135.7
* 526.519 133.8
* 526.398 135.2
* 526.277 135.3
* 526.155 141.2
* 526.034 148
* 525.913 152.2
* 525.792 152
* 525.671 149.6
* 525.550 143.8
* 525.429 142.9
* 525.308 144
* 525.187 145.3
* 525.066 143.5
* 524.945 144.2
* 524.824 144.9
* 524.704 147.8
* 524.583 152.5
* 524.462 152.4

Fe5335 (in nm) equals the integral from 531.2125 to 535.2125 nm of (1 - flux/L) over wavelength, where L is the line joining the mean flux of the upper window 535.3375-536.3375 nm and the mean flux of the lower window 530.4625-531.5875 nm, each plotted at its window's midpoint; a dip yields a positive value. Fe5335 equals 0.10 nm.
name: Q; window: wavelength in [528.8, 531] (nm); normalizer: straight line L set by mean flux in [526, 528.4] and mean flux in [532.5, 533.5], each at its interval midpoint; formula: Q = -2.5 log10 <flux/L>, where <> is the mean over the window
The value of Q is -0.06 mag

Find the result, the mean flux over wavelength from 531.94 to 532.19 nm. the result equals 141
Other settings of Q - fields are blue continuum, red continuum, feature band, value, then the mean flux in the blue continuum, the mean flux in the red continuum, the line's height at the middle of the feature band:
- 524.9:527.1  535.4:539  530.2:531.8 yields -0.052 mag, 141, 142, 142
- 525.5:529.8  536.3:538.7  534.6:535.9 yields -0.033 mag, 143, 141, 142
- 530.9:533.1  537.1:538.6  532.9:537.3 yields 0.008 mag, 145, 142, 144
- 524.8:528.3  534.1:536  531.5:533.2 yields 0.006 mag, 141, 144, 143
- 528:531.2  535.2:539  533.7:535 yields 0.005 mag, 146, 142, 144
